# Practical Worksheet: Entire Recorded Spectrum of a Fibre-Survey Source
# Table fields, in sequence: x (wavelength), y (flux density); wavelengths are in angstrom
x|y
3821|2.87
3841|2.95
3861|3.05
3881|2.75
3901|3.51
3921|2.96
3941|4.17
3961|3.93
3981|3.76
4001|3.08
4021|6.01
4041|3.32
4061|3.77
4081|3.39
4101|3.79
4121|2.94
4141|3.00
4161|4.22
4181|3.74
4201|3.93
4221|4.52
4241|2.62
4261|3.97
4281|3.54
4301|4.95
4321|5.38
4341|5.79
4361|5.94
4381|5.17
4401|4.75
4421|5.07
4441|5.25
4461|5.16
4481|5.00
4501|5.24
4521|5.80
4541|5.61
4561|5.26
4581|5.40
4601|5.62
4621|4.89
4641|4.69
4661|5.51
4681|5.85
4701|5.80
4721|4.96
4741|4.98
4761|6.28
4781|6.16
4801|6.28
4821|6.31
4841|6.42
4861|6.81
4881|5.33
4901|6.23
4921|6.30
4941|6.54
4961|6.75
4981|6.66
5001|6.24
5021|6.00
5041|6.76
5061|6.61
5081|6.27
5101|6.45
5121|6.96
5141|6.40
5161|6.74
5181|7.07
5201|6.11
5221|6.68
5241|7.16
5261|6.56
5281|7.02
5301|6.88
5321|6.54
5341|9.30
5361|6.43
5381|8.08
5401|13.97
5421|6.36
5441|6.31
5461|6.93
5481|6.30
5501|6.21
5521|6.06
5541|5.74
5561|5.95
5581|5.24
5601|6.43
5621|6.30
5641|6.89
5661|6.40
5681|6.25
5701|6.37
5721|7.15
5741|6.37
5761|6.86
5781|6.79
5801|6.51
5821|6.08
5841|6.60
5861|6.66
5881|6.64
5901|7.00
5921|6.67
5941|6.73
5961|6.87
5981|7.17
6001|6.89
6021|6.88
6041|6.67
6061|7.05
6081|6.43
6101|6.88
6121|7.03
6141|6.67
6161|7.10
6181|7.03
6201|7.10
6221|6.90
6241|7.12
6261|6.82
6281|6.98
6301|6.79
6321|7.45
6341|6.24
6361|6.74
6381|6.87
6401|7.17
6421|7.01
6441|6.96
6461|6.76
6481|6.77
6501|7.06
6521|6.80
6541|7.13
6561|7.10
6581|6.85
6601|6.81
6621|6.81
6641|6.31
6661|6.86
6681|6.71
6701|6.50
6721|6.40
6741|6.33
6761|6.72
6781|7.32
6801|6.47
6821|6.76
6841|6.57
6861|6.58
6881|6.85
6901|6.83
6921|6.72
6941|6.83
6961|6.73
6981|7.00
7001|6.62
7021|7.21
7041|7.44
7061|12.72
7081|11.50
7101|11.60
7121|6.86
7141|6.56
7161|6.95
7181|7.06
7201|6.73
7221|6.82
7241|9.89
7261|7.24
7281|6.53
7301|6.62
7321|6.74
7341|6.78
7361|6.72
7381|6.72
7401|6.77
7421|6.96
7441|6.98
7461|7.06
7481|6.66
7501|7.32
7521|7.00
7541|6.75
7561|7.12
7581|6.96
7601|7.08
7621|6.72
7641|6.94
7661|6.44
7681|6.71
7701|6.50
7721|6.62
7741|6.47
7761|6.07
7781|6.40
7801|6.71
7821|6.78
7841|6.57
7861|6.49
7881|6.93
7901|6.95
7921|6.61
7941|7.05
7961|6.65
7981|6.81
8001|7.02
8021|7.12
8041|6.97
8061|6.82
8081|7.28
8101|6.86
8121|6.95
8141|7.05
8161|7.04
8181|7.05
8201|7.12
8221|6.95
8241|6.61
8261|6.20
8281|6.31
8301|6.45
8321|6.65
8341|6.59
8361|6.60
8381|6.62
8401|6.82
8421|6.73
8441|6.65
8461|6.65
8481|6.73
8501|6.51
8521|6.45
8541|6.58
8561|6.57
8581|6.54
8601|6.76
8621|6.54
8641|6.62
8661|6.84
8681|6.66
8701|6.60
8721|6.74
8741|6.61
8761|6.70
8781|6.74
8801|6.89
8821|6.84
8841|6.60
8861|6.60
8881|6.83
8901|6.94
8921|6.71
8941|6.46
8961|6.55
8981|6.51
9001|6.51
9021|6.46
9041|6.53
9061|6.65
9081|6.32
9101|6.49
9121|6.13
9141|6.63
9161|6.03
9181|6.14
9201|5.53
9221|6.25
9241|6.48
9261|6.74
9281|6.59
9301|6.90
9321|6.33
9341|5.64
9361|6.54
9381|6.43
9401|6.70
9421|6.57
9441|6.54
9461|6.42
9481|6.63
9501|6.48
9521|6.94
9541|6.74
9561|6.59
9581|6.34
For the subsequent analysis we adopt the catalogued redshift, 0.08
